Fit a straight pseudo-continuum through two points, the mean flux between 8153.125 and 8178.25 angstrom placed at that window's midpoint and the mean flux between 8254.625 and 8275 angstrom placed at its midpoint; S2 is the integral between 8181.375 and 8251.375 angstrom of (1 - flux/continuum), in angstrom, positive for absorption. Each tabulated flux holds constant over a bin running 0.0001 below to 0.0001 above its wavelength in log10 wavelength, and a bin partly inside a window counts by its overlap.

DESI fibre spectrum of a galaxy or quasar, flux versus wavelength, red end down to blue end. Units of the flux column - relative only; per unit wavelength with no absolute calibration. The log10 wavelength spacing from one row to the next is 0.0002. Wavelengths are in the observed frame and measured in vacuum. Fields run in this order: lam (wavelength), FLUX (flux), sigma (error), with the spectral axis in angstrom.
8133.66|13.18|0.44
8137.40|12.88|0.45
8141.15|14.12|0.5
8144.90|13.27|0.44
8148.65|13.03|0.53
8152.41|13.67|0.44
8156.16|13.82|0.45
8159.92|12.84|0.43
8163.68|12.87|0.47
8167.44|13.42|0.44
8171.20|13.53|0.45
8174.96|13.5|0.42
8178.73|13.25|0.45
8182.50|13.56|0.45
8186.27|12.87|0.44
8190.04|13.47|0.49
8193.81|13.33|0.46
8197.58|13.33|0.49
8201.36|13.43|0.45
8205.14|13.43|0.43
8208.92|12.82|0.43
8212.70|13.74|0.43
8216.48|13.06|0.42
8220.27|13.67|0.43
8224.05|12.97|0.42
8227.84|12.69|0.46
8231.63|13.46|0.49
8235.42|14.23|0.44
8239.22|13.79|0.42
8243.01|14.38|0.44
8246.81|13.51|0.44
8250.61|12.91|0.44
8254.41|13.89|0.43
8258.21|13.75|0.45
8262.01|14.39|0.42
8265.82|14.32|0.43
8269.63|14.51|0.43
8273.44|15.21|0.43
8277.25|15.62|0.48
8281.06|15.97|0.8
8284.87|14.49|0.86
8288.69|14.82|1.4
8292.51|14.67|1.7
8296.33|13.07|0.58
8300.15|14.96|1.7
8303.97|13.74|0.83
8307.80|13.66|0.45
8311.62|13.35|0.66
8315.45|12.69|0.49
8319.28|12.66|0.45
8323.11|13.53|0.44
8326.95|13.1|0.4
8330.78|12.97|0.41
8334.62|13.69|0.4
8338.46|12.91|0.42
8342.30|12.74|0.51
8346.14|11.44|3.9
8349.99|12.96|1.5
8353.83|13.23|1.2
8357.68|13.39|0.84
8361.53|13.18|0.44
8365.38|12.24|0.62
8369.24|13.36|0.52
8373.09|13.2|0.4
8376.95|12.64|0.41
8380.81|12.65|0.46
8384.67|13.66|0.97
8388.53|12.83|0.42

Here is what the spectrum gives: 2.3 angstrom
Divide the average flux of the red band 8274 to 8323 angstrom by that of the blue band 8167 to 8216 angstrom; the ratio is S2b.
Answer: 1.1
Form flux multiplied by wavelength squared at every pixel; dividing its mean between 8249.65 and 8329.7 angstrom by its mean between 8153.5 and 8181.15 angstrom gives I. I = 1.1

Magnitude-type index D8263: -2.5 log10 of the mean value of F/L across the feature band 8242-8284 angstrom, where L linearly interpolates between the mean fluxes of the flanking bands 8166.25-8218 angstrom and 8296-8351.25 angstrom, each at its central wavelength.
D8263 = -0.09 mag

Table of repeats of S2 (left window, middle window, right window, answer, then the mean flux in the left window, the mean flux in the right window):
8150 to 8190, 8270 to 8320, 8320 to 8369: -4.6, 13.3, 13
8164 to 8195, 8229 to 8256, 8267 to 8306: 0.8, 13.3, 14.7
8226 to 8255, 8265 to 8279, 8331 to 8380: -1.6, 13.6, 12.9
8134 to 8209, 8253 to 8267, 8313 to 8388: -1.0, 13.3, 13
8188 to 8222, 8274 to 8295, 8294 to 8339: -2.6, 13.4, 13.4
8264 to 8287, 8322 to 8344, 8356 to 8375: 1.0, 15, 13.1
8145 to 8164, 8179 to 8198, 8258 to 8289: 0.6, 13.3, 14.8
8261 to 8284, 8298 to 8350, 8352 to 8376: 2.8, 15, 13.1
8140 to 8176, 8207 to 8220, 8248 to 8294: 0.6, 13.4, 14.5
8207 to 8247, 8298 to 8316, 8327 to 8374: -0.8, 13.5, 12.9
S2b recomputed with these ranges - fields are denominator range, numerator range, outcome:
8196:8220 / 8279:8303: 1.10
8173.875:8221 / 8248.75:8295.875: 1.09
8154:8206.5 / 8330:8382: 0.97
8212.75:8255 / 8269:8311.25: 1.08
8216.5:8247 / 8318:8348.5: 0.95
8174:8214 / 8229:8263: 1.03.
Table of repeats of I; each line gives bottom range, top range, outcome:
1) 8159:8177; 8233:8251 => 1.06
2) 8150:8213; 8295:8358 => 1.02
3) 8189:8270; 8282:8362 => 1.01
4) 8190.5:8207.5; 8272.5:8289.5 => 1.16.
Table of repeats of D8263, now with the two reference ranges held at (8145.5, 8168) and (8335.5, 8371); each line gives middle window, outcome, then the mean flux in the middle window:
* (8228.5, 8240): -0.05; 13.7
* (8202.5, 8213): -0.01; 13.3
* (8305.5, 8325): -0.02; 13.2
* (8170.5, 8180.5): -0.02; 13.4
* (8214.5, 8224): -0.01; 13.3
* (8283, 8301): -0.11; 14.4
